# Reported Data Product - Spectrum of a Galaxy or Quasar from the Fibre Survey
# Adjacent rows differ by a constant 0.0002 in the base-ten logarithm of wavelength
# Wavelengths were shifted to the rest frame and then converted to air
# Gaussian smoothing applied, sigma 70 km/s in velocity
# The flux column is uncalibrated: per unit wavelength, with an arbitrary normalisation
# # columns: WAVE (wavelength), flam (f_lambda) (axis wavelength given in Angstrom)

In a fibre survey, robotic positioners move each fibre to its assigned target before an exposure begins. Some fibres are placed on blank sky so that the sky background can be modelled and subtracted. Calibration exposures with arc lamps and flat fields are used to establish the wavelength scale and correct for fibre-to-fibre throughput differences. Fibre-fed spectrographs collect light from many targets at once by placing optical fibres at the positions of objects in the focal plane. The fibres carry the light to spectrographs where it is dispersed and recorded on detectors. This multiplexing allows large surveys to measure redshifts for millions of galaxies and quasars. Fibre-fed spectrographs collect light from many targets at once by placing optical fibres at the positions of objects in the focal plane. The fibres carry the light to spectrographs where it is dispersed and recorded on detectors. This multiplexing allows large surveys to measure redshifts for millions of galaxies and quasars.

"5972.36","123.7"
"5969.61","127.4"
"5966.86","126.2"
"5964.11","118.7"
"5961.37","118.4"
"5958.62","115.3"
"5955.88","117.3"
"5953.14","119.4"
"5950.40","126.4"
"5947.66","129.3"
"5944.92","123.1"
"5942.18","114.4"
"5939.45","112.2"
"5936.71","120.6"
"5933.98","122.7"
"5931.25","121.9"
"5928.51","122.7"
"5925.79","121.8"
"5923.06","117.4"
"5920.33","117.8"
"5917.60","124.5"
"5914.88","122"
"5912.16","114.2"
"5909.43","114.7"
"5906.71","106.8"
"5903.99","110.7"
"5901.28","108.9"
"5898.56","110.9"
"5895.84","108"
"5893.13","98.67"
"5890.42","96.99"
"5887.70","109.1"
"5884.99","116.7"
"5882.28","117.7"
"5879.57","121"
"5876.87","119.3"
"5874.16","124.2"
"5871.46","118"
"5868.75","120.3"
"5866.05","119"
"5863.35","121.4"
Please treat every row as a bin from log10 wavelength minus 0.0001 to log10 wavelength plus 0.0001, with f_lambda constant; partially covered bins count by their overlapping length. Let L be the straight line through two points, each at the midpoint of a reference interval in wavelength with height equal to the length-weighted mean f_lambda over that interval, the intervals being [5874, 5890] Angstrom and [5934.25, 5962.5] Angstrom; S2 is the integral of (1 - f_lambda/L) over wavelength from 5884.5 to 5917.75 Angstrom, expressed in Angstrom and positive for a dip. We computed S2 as 2.0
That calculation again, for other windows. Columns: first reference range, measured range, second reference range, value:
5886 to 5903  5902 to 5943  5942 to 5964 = -1.7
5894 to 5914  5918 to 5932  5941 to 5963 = -0.7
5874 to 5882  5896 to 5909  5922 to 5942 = 1.1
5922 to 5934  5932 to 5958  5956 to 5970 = 0.1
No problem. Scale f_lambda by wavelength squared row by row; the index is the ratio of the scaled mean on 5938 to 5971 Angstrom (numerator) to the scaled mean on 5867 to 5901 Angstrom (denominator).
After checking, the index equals 1.1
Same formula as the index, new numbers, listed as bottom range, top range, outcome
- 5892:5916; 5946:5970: 1.12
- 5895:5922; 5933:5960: 1.07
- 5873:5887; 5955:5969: 1.03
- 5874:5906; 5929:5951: 1.11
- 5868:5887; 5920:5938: 1.03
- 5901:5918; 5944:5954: 1.11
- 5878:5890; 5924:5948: 1.07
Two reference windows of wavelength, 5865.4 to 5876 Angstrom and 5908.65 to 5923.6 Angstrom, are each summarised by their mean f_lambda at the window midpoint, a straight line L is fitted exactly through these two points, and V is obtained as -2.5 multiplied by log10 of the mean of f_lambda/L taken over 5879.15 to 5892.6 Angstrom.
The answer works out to 0.08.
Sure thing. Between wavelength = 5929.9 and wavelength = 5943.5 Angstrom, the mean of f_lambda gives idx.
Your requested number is 118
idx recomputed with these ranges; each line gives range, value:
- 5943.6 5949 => 126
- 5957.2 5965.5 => 117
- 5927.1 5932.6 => 122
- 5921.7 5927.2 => 120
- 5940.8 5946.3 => 119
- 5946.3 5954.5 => 125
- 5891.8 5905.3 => 107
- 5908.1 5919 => 119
